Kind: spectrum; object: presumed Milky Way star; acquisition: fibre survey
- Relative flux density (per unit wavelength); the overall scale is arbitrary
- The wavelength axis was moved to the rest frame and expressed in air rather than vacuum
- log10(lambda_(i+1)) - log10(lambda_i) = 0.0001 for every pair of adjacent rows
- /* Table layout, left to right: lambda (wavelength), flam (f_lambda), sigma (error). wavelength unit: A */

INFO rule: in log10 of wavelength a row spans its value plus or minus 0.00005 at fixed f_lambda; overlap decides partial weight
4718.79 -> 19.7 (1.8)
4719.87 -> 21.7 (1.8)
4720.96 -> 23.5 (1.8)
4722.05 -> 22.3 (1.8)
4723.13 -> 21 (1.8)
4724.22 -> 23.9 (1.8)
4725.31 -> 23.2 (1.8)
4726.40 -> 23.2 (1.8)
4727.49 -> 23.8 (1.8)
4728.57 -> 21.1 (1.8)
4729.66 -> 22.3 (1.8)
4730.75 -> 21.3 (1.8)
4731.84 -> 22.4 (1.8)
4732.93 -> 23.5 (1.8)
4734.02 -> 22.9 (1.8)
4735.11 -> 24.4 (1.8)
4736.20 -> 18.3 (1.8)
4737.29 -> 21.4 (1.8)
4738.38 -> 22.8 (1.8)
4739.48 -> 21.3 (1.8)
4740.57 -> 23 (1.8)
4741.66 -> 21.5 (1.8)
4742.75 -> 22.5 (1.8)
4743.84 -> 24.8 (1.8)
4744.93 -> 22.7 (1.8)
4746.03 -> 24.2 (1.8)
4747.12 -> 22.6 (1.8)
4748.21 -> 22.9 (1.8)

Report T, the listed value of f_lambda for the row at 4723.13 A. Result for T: 21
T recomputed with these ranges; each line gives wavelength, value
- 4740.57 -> 23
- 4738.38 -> 22.8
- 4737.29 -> 21.4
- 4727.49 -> 23.8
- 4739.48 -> 21.3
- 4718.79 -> 19.7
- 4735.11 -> 24.4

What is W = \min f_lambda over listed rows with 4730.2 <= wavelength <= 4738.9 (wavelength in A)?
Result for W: 18.3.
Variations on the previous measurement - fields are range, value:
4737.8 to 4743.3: 21.3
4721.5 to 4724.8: 21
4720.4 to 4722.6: 22.3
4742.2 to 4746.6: 22.5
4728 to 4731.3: 21.1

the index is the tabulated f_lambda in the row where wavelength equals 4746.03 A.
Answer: 24.2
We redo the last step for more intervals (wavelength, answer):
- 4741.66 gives 21.5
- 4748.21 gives 22.9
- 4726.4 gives 23.2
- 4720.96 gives 23.5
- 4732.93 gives 23.5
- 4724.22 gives 23.9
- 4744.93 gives 22.7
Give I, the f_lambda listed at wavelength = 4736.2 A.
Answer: 18.3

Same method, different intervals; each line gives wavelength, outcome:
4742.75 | 22.5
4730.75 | 21.3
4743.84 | 24.8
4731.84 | 22.4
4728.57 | 21.1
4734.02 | 22.9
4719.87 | 21.7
